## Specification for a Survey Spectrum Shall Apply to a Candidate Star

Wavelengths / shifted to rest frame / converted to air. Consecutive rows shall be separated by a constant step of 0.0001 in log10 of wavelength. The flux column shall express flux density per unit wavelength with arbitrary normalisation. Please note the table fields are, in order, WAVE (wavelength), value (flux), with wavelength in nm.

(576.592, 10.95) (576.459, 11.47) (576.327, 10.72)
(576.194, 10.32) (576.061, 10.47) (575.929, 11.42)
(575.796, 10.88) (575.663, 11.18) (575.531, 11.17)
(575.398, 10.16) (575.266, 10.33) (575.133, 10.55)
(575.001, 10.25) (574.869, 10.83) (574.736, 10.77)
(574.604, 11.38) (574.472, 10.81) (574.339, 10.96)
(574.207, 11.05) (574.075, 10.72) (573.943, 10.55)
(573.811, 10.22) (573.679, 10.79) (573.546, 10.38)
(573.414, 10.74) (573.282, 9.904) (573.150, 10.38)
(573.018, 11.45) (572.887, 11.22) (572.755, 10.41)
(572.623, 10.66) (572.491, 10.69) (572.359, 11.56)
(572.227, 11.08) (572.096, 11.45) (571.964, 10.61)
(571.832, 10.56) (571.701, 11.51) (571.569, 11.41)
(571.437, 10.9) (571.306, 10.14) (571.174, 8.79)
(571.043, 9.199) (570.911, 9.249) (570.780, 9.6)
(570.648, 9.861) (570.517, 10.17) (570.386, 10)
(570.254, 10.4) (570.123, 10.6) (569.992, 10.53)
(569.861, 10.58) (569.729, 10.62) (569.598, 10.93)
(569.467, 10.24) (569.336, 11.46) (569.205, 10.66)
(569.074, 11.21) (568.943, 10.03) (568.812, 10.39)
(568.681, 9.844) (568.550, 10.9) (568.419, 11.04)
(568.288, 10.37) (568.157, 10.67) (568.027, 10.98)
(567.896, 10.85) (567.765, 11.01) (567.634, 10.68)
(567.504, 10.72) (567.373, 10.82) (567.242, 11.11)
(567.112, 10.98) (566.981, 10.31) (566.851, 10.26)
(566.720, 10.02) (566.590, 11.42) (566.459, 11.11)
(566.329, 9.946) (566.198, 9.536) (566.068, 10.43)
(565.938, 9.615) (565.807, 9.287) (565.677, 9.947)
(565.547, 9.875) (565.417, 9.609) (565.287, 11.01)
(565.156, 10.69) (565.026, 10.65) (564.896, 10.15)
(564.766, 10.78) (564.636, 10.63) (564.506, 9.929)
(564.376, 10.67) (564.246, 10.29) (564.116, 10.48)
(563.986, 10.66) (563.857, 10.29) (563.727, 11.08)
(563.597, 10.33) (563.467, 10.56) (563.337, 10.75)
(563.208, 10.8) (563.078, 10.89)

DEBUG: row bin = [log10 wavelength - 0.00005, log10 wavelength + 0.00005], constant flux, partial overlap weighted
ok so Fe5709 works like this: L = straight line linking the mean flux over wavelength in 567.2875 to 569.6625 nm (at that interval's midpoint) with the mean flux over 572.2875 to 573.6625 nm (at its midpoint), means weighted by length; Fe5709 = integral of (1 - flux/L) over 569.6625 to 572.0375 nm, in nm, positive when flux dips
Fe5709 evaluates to 0.102 nm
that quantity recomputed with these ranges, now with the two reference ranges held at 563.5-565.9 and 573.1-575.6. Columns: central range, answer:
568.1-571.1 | 0.03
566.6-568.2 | -0.05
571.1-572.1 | -0.01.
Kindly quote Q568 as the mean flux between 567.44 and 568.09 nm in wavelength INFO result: 10.8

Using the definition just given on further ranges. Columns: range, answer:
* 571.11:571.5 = 9.94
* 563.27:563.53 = 10.7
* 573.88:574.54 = 10.8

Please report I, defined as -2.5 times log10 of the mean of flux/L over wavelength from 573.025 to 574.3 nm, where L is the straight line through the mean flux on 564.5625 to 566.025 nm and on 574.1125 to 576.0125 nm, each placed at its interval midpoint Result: 0.02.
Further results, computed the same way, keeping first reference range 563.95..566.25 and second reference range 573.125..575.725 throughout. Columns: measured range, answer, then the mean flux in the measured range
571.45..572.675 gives -0.05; 11.1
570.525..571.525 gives 0.08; 9.74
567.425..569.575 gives -0.03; 10.7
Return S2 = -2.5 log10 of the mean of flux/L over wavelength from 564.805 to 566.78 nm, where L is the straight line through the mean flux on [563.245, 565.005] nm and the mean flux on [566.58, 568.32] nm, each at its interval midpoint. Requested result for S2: 0.04 mag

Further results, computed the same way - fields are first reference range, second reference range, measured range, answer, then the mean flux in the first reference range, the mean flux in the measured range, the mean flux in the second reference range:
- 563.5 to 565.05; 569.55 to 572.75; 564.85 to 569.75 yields 0.00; 10.5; 10.5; 10.5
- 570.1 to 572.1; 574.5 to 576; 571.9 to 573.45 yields -0.04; 10.2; 10.9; 10.8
